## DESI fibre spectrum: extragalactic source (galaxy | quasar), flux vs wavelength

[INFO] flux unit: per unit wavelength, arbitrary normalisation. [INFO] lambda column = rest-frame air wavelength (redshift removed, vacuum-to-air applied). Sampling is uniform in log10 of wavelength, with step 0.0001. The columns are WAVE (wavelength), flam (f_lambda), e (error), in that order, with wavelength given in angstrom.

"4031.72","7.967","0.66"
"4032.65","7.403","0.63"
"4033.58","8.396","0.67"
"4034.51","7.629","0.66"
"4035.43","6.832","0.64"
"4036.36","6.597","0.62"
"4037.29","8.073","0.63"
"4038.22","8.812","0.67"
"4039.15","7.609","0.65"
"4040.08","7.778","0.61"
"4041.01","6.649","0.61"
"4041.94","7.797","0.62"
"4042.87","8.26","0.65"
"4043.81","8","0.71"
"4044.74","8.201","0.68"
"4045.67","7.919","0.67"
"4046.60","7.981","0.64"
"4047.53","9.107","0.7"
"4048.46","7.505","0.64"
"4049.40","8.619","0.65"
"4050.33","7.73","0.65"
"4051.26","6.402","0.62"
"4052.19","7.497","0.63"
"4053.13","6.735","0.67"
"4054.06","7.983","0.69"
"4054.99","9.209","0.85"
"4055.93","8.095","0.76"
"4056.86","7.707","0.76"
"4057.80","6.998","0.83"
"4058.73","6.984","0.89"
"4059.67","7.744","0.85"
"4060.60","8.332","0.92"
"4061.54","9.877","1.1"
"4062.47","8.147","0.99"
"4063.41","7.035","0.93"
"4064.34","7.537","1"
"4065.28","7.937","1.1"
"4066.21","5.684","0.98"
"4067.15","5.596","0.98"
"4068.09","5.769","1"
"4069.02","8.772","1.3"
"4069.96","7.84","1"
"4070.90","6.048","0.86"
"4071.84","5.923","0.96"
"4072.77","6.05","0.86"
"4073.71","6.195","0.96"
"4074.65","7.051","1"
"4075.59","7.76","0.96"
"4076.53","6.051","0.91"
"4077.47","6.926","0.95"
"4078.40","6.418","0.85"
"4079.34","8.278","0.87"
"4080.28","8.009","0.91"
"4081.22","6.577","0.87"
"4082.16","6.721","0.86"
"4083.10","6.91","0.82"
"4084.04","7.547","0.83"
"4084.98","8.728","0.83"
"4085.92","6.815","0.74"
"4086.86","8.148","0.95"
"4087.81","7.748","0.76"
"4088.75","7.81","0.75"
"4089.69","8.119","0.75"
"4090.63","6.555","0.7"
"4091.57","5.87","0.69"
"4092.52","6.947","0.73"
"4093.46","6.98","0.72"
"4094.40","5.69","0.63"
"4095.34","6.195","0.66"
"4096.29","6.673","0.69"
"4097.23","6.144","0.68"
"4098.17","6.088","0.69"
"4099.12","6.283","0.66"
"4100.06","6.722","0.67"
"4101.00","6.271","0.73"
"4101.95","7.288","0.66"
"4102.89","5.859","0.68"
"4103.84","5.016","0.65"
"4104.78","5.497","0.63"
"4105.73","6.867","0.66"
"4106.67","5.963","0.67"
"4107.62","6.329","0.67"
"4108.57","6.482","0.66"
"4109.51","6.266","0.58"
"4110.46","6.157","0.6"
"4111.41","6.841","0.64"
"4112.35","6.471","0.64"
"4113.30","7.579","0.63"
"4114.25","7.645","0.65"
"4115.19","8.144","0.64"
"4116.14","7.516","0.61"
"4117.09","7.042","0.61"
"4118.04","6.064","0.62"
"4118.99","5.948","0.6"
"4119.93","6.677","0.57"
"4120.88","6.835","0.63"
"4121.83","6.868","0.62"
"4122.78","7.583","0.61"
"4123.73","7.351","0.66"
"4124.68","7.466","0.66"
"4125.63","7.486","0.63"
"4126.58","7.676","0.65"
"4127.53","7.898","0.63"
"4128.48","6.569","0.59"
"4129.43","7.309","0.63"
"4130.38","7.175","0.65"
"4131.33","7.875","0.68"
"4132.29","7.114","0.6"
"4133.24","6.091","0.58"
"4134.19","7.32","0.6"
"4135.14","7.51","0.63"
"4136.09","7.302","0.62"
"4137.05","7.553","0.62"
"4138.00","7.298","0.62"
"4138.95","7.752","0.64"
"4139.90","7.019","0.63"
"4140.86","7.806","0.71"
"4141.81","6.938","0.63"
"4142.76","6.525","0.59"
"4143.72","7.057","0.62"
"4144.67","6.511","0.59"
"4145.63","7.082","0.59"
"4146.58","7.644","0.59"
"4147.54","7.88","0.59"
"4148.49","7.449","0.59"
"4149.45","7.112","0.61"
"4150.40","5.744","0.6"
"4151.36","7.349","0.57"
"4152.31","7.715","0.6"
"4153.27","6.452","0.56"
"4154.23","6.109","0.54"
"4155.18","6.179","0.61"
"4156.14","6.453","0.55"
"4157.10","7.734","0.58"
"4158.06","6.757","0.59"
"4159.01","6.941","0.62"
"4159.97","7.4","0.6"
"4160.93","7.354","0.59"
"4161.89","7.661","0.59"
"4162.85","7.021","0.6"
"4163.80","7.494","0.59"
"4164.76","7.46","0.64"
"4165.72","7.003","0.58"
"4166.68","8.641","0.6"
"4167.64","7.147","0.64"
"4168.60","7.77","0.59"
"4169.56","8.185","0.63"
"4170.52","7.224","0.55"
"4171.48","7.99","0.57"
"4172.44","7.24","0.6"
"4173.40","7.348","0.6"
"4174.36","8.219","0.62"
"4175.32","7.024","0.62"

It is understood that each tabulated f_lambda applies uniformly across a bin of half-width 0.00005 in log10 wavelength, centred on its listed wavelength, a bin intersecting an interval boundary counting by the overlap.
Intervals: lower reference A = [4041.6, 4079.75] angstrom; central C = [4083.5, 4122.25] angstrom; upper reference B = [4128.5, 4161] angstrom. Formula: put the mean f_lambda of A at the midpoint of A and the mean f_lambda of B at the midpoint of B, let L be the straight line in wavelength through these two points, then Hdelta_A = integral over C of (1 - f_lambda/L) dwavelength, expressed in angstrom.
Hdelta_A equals 2.8 angstrom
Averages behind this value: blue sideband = 7.45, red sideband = 7.09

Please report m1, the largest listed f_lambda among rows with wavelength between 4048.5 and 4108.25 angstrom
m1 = 9.877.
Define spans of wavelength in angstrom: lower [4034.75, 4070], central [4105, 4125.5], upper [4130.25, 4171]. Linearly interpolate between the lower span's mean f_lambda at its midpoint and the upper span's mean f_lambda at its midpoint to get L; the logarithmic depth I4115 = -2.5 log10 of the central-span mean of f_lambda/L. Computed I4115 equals 0.08 mag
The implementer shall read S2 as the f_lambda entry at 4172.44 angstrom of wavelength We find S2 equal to 7.24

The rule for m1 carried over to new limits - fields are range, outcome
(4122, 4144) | 7.898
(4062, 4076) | 8.772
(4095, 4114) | 7.579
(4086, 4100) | 8.148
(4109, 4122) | 8.144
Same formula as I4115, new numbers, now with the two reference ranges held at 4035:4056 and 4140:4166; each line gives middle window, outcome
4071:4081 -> 0.11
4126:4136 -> -0.01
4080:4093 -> 0.03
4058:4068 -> 0.04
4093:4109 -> 0.19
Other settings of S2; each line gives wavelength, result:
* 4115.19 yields 8.144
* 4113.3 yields 7.579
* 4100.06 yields 6.722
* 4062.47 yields 8.147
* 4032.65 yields 7.403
